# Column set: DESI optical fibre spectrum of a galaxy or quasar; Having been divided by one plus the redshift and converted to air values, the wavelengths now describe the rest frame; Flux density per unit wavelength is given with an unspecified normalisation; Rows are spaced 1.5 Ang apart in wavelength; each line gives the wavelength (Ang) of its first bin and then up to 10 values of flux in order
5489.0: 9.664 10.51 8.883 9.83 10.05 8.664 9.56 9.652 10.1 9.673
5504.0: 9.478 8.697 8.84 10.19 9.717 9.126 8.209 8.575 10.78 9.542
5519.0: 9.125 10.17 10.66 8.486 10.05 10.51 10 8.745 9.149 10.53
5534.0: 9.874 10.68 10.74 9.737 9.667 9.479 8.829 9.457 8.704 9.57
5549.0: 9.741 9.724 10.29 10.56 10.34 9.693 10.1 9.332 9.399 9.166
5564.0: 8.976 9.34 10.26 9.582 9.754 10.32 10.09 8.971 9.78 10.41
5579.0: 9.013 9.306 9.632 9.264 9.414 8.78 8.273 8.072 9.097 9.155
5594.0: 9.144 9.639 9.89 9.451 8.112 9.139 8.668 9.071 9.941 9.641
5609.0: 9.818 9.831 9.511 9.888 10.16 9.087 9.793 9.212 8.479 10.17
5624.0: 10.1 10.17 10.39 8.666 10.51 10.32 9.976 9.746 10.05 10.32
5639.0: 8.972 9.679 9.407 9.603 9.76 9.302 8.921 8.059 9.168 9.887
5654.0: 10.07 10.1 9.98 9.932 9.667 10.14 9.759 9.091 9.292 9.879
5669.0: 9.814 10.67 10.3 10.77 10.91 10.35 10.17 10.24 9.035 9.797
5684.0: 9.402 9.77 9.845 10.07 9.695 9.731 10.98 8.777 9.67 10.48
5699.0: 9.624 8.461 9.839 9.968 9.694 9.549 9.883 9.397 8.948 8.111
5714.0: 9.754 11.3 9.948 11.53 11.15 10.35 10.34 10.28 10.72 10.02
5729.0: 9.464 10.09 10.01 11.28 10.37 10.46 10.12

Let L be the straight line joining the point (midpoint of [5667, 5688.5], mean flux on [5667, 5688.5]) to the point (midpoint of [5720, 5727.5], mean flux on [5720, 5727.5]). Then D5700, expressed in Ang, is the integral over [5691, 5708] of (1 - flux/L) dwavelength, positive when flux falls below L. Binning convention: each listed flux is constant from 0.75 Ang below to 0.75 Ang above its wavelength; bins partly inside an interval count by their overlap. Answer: 0.9 Ang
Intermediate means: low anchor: 10.1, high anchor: 10.5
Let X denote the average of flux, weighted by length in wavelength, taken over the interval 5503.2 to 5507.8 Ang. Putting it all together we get 9.03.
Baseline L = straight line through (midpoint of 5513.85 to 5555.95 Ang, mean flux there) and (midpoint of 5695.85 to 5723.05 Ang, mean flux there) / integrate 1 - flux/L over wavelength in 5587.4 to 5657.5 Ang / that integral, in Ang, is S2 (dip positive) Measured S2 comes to 2.4 Ang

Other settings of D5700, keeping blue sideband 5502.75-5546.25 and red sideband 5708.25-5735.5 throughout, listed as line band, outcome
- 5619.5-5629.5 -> 0.23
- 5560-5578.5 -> 0.12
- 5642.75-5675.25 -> 0.72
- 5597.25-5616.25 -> 0.75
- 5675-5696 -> 0.39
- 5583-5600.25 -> 1.30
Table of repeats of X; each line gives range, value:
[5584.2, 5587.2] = 9.11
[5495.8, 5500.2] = 9.3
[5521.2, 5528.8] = 9.93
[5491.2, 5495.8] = 9.59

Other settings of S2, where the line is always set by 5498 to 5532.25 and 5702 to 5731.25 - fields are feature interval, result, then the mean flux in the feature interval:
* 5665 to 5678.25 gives -0.41 Ang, 10.2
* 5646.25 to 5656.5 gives 0.51 Ang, 9.38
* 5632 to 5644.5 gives 0.13 Ang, 9.73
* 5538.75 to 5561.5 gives -0.10 Ang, 9.66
